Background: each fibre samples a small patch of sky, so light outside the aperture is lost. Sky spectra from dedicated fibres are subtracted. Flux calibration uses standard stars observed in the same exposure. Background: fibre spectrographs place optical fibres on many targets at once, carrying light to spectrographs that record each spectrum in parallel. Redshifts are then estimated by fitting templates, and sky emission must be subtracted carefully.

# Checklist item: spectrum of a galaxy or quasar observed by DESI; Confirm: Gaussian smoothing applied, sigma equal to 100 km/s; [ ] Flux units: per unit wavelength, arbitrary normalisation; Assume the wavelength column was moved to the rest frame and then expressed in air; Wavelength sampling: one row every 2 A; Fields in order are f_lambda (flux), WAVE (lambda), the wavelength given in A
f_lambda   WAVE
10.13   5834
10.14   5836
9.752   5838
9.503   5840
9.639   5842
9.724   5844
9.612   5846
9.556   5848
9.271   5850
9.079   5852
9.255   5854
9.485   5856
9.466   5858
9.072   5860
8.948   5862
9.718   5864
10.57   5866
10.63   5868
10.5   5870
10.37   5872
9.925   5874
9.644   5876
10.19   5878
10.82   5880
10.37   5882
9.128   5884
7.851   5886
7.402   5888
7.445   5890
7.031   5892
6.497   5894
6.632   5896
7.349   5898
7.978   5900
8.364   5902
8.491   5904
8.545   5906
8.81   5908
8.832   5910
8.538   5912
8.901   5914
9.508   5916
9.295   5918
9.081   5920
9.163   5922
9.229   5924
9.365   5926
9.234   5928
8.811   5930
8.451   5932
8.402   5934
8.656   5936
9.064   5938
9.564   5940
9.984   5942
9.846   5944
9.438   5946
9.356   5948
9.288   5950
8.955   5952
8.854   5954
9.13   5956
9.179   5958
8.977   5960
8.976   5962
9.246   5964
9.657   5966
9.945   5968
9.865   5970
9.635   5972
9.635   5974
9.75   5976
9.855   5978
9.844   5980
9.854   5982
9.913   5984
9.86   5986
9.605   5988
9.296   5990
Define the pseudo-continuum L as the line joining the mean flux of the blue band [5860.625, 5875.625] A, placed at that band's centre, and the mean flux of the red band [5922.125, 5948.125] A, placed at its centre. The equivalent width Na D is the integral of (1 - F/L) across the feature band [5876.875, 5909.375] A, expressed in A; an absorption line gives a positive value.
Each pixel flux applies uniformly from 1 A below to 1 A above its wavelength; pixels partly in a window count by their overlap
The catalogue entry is 4.7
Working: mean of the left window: 10.1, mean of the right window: 9.18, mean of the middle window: 8.32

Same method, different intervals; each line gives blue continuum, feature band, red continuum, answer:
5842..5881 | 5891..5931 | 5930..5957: 3.84 A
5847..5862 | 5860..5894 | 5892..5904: -3.94 A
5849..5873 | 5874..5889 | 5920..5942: 0.20 A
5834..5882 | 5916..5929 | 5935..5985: 0.45 A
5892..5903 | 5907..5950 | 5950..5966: -4.68 A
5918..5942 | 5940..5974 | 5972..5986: 0.20 A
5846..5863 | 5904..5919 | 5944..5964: 0.54 A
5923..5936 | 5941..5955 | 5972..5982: -0.24 A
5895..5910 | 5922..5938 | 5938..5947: 0.41 A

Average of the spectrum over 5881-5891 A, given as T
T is 8.44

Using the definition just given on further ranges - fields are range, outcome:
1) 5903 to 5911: 8.67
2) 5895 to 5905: 7.76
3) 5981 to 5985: 9.88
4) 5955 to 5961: 9.1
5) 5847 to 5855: 9.29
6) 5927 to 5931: 9.02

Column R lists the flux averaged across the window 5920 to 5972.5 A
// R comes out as 9.23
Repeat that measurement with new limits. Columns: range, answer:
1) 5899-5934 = 8.85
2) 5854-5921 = 8.96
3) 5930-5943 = 9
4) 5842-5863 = 9.36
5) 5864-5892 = 9.52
